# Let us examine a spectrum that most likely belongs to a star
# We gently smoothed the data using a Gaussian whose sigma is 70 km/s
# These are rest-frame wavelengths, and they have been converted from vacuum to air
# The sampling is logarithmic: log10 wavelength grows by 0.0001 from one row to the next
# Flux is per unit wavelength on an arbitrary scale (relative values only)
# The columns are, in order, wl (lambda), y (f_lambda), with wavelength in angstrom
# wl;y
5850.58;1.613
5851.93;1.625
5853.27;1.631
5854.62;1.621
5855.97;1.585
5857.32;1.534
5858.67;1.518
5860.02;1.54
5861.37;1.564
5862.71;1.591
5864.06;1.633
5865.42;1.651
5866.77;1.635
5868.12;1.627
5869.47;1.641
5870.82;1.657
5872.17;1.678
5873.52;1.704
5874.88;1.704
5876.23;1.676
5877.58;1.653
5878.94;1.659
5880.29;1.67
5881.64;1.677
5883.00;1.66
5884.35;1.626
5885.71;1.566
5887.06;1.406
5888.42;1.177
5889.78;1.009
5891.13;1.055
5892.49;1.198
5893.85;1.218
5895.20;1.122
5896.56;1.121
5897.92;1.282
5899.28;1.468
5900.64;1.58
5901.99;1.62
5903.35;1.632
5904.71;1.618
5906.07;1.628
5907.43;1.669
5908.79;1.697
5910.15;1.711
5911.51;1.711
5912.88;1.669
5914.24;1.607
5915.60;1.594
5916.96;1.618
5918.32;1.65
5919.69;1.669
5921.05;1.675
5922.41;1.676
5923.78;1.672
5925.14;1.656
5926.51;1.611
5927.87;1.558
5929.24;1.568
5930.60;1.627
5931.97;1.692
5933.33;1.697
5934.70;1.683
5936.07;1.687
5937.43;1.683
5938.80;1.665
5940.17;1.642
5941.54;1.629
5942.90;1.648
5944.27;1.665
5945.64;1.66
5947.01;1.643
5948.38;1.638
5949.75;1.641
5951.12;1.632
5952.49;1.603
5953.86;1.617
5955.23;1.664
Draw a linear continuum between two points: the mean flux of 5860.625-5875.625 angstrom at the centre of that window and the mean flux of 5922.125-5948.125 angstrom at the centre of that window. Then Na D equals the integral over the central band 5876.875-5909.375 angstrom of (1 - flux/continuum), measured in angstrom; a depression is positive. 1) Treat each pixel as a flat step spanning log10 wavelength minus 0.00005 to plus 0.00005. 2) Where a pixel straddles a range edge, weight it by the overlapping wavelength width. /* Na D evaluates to 3.7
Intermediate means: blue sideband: 1.64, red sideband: 1.65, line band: 1.46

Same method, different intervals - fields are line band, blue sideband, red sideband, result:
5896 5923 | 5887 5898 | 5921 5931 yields -3.93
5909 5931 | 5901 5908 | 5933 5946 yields 0.04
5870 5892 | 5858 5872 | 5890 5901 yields -1.78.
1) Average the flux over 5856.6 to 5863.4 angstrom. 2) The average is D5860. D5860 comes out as 1.55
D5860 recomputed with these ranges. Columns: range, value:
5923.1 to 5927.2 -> 1.65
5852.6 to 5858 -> 1.59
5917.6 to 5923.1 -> 1.67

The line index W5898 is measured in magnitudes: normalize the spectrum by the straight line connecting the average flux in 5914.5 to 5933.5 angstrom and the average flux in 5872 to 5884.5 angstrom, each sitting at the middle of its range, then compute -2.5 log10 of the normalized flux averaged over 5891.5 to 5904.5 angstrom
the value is 0.21 mag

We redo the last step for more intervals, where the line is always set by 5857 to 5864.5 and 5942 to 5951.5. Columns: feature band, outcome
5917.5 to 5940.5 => -0.015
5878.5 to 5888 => -0.007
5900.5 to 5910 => -0.024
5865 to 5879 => -0.059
